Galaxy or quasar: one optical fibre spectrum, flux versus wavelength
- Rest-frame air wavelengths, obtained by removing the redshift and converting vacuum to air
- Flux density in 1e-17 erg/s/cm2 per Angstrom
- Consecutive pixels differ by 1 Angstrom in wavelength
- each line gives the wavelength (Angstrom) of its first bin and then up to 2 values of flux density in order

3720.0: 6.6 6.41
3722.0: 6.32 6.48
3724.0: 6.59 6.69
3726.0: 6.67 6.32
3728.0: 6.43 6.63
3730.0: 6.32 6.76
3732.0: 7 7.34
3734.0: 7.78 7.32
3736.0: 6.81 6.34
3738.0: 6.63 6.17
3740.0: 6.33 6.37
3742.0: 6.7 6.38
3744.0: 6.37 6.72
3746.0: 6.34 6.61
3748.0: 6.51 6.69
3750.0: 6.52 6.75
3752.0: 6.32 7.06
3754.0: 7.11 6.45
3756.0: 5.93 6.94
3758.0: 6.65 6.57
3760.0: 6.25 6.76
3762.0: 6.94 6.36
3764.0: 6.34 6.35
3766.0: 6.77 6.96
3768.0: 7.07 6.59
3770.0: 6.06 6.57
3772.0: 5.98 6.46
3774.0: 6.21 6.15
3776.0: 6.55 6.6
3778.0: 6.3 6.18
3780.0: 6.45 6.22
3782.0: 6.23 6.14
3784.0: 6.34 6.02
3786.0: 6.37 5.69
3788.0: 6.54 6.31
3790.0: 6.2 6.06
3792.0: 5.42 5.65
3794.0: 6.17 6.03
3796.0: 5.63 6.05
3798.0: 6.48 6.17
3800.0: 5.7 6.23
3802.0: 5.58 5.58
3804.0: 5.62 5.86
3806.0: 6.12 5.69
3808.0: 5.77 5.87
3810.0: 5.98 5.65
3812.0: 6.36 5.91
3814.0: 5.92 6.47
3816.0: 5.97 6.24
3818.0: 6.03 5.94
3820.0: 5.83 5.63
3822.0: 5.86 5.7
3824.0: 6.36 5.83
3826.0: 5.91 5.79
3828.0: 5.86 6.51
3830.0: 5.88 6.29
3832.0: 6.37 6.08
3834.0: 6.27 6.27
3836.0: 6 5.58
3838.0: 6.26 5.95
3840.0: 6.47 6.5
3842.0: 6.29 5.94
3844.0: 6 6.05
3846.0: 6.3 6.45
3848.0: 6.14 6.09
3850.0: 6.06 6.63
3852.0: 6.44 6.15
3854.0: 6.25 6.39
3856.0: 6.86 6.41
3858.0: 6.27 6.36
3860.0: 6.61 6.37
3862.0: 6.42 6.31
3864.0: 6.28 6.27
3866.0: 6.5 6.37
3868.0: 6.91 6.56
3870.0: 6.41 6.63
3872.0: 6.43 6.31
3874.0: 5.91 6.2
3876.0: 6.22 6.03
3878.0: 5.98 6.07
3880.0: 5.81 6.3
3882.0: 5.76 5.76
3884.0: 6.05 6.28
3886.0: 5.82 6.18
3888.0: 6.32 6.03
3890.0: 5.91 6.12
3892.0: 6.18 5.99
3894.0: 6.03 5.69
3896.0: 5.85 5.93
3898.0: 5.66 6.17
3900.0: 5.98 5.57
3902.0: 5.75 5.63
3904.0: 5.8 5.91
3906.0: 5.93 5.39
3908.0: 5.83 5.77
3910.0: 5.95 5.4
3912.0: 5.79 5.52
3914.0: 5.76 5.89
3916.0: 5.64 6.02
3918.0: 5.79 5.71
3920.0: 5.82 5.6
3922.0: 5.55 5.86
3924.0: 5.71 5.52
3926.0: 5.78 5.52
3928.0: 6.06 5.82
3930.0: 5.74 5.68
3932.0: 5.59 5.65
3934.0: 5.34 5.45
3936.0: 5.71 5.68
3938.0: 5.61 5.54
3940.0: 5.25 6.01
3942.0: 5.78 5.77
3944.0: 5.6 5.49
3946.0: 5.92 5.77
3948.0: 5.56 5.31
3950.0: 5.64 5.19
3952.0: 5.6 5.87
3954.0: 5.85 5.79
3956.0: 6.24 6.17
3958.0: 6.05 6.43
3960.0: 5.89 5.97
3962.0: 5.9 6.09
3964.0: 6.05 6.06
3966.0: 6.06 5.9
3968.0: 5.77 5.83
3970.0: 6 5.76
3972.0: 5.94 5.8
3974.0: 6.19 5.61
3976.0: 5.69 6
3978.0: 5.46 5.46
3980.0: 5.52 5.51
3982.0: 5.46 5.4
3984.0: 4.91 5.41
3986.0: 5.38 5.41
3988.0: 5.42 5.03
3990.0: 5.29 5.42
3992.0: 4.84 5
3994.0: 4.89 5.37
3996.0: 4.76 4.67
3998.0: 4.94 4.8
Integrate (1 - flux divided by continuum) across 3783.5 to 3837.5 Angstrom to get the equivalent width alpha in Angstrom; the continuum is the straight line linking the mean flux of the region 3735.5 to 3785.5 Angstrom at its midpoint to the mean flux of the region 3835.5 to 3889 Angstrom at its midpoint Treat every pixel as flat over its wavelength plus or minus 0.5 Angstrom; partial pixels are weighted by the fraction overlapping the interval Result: 3.1 Angstrom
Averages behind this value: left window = 6.48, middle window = 5.99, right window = 6.24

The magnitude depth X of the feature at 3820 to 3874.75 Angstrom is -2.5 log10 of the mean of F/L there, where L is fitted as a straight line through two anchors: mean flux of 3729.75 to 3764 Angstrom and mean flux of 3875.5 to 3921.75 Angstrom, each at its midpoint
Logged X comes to -0.02 mag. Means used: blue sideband 6.65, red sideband 5.88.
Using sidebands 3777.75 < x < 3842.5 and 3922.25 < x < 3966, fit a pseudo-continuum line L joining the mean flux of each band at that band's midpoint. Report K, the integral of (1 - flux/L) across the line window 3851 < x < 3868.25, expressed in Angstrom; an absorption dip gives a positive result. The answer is -1.4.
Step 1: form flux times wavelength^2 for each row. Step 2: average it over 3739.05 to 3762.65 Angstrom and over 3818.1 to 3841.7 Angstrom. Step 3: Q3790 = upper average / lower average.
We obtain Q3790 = 1.0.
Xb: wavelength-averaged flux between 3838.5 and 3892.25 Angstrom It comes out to 6.25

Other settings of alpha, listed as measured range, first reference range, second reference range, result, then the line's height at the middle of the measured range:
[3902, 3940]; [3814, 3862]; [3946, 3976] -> 1.7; 5.97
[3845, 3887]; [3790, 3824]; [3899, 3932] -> -3.2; 5.83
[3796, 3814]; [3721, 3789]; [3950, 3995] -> 1.2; 6.33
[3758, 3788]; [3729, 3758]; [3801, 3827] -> -0.3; 6.35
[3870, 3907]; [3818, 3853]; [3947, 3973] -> 0.0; 6.01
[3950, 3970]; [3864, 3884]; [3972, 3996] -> -1.2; 5.59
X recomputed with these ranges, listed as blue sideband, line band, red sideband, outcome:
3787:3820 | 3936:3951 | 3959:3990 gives 0.024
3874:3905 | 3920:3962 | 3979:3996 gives -0.026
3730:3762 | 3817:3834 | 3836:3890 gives 0.064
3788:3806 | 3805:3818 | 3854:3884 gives 0.005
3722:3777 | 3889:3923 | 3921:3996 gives 0.015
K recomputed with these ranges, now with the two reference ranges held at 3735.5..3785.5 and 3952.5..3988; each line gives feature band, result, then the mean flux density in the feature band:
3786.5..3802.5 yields 0.9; 5.99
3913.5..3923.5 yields 0.3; 5.76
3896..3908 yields 0.4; 5.8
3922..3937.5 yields 0.7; 5.67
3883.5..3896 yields 0.0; 6.04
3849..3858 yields -0.3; 6.37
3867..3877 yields -0.4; 6.38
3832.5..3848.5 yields 0.2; 6.16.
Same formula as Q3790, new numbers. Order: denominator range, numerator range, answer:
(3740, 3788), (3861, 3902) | 1.01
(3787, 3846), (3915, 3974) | 1.03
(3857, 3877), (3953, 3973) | 0.98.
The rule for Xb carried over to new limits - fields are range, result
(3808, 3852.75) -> 6.09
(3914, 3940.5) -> 5.68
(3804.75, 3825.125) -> 5.96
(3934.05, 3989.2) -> 5.71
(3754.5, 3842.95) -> 6.16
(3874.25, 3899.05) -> 6.01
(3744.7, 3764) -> 6.6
